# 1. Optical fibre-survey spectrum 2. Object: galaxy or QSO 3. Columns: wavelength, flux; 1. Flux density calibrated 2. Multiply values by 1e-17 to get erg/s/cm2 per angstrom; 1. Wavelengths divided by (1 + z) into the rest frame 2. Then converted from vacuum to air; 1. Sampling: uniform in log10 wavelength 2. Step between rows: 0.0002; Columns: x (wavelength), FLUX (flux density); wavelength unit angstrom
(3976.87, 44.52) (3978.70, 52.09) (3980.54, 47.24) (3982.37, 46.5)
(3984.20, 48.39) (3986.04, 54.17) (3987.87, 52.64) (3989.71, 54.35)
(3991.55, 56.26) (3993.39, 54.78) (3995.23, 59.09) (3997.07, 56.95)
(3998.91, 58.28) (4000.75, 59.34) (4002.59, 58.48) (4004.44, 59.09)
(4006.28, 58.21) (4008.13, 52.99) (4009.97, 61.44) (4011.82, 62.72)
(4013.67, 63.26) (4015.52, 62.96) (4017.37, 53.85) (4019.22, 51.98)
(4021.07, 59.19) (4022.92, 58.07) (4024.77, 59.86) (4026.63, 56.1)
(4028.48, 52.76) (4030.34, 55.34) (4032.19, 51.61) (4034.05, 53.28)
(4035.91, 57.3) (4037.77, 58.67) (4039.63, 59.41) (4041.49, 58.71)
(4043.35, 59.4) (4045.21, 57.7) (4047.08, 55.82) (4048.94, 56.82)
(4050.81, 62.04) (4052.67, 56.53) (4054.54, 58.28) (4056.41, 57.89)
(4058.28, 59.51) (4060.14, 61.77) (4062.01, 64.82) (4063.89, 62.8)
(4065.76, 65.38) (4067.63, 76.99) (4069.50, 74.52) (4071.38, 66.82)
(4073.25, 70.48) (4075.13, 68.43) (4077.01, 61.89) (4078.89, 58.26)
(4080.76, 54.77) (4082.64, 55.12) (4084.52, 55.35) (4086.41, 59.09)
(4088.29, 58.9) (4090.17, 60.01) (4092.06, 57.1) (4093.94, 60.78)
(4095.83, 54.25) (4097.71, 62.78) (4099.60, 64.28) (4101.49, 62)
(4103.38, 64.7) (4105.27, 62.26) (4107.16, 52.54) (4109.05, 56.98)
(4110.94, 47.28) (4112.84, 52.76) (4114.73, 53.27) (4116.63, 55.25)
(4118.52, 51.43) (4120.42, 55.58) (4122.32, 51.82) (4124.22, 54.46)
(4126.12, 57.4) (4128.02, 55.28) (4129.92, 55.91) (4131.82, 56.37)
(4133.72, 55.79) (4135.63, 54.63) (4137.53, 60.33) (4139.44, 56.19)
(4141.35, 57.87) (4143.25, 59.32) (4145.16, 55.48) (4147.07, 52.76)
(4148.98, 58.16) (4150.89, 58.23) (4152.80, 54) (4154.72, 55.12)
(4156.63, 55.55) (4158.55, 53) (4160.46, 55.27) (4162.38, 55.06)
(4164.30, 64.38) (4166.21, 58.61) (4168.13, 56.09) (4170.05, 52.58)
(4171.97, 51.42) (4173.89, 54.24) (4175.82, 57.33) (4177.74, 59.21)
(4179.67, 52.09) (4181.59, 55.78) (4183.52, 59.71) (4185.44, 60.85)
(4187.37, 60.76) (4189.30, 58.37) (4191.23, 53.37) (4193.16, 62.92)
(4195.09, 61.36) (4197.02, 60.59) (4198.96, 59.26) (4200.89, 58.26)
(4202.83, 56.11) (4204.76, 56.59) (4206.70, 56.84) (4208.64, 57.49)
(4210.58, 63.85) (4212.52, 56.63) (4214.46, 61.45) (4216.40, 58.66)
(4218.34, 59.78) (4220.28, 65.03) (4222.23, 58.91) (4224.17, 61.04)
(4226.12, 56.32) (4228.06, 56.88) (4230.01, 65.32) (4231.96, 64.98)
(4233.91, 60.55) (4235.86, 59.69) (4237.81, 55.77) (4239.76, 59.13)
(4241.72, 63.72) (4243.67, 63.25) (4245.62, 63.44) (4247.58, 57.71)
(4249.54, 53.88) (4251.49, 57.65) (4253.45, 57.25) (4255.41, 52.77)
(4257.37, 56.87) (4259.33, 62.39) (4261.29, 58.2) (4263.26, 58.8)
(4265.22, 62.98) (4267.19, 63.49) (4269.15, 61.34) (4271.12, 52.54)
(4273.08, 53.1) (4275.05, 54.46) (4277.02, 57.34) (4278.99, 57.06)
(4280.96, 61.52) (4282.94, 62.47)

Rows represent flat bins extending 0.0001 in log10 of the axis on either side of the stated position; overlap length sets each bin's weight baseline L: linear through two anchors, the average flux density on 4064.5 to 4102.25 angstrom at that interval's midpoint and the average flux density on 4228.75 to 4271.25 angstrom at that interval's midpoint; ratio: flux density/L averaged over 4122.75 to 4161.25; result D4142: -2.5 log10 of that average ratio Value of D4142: 0.10 mag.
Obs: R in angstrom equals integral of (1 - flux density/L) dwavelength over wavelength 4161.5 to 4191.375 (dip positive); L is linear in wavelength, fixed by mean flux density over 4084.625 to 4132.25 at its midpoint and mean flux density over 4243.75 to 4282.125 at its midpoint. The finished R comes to 0.2 angstrom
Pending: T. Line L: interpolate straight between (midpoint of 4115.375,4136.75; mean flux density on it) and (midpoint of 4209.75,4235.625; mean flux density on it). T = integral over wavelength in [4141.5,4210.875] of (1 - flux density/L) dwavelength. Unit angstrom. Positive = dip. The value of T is 0.9 angstrom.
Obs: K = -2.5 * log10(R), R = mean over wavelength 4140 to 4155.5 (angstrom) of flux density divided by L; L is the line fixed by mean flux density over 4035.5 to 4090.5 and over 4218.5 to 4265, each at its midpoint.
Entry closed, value 0.08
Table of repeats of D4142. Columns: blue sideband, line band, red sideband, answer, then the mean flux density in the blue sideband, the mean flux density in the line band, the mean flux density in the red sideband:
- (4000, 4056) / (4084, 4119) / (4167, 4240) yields 0.01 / 57.7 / 57.5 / 58.6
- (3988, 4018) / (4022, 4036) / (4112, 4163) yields 0.04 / 58.1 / 55.4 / 55.4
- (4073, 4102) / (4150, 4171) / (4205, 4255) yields 0.07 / 59.9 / 56.2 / 59.7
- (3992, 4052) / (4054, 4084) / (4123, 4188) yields -0.11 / 57.7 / 63.6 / 56.4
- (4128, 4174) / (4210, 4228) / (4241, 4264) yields -0.04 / 56.1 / 60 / 58.8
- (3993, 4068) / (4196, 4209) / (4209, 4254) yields 0.04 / 58.7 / 57.9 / 60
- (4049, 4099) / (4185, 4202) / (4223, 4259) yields 0.01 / 61.6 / 59.4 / 59.3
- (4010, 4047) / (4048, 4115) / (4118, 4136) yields -0.08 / 57.5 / 60.5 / 54.9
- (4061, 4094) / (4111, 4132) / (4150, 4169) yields 0.10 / 62.9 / 54.1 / 56.5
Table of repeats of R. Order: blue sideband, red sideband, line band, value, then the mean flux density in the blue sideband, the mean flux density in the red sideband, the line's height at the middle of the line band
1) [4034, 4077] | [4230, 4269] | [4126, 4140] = 1.1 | 62.1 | 59.8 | 61.2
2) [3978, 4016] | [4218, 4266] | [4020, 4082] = -3.7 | 56.1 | 59.7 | 56.9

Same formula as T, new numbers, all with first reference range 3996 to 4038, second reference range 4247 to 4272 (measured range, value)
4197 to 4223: -0.5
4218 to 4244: -1.2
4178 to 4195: -0.1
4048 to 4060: -0.2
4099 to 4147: 1.3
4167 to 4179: 0.6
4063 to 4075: -2.5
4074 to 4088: -0.4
